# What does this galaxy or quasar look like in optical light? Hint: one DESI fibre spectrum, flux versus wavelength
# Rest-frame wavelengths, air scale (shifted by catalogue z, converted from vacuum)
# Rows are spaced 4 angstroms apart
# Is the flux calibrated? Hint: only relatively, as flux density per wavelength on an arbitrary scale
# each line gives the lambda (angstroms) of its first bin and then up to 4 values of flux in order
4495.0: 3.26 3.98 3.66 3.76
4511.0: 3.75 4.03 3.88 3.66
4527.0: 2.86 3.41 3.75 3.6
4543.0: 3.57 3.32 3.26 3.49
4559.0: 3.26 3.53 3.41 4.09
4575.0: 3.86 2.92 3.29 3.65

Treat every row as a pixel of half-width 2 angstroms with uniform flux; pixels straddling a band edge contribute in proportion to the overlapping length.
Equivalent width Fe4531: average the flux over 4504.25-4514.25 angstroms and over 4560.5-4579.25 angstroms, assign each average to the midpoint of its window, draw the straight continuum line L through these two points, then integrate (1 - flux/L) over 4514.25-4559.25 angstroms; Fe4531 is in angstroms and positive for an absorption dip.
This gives 2.5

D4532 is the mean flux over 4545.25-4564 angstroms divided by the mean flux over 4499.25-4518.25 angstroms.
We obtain 0.88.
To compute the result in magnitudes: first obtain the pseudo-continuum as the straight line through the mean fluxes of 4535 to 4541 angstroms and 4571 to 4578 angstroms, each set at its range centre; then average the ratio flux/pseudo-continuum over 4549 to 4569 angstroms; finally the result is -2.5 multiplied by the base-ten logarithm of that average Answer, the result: 0.10 mag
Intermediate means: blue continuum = 3.65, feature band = 3.39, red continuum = 3.79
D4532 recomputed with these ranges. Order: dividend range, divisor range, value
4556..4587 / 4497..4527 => 0.93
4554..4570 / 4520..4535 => 1.02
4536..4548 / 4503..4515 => 0.93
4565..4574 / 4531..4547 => 1.05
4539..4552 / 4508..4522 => 0.89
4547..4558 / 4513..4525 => 0.87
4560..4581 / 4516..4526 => 0.96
